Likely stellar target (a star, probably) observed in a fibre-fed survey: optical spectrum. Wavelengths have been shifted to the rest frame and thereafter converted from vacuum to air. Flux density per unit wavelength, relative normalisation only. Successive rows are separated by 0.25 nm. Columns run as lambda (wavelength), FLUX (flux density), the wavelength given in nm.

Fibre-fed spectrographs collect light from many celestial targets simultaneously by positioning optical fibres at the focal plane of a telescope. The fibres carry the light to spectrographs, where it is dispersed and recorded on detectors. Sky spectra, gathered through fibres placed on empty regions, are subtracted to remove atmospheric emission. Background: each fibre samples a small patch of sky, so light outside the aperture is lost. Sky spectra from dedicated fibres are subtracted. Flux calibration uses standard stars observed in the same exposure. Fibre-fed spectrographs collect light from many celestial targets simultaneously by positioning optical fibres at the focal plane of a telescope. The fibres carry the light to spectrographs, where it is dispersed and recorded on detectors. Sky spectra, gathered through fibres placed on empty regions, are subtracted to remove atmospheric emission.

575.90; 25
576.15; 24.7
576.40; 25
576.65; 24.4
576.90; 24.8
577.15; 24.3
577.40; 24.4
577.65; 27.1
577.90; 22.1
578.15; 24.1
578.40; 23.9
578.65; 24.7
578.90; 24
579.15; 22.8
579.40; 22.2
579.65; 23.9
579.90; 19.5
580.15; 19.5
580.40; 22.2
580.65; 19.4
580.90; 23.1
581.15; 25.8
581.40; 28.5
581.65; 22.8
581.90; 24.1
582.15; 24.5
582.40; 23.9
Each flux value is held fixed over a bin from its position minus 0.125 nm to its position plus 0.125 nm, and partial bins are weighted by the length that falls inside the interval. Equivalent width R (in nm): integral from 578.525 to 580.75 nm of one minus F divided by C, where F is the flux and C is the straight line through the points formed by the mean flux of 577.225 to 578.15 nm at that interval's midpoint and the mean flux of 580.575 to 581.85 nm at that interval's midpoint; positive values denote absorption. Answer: 0.203 nm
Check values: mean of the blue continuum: 24.5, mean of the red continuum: 24.1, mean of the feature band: 22.1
